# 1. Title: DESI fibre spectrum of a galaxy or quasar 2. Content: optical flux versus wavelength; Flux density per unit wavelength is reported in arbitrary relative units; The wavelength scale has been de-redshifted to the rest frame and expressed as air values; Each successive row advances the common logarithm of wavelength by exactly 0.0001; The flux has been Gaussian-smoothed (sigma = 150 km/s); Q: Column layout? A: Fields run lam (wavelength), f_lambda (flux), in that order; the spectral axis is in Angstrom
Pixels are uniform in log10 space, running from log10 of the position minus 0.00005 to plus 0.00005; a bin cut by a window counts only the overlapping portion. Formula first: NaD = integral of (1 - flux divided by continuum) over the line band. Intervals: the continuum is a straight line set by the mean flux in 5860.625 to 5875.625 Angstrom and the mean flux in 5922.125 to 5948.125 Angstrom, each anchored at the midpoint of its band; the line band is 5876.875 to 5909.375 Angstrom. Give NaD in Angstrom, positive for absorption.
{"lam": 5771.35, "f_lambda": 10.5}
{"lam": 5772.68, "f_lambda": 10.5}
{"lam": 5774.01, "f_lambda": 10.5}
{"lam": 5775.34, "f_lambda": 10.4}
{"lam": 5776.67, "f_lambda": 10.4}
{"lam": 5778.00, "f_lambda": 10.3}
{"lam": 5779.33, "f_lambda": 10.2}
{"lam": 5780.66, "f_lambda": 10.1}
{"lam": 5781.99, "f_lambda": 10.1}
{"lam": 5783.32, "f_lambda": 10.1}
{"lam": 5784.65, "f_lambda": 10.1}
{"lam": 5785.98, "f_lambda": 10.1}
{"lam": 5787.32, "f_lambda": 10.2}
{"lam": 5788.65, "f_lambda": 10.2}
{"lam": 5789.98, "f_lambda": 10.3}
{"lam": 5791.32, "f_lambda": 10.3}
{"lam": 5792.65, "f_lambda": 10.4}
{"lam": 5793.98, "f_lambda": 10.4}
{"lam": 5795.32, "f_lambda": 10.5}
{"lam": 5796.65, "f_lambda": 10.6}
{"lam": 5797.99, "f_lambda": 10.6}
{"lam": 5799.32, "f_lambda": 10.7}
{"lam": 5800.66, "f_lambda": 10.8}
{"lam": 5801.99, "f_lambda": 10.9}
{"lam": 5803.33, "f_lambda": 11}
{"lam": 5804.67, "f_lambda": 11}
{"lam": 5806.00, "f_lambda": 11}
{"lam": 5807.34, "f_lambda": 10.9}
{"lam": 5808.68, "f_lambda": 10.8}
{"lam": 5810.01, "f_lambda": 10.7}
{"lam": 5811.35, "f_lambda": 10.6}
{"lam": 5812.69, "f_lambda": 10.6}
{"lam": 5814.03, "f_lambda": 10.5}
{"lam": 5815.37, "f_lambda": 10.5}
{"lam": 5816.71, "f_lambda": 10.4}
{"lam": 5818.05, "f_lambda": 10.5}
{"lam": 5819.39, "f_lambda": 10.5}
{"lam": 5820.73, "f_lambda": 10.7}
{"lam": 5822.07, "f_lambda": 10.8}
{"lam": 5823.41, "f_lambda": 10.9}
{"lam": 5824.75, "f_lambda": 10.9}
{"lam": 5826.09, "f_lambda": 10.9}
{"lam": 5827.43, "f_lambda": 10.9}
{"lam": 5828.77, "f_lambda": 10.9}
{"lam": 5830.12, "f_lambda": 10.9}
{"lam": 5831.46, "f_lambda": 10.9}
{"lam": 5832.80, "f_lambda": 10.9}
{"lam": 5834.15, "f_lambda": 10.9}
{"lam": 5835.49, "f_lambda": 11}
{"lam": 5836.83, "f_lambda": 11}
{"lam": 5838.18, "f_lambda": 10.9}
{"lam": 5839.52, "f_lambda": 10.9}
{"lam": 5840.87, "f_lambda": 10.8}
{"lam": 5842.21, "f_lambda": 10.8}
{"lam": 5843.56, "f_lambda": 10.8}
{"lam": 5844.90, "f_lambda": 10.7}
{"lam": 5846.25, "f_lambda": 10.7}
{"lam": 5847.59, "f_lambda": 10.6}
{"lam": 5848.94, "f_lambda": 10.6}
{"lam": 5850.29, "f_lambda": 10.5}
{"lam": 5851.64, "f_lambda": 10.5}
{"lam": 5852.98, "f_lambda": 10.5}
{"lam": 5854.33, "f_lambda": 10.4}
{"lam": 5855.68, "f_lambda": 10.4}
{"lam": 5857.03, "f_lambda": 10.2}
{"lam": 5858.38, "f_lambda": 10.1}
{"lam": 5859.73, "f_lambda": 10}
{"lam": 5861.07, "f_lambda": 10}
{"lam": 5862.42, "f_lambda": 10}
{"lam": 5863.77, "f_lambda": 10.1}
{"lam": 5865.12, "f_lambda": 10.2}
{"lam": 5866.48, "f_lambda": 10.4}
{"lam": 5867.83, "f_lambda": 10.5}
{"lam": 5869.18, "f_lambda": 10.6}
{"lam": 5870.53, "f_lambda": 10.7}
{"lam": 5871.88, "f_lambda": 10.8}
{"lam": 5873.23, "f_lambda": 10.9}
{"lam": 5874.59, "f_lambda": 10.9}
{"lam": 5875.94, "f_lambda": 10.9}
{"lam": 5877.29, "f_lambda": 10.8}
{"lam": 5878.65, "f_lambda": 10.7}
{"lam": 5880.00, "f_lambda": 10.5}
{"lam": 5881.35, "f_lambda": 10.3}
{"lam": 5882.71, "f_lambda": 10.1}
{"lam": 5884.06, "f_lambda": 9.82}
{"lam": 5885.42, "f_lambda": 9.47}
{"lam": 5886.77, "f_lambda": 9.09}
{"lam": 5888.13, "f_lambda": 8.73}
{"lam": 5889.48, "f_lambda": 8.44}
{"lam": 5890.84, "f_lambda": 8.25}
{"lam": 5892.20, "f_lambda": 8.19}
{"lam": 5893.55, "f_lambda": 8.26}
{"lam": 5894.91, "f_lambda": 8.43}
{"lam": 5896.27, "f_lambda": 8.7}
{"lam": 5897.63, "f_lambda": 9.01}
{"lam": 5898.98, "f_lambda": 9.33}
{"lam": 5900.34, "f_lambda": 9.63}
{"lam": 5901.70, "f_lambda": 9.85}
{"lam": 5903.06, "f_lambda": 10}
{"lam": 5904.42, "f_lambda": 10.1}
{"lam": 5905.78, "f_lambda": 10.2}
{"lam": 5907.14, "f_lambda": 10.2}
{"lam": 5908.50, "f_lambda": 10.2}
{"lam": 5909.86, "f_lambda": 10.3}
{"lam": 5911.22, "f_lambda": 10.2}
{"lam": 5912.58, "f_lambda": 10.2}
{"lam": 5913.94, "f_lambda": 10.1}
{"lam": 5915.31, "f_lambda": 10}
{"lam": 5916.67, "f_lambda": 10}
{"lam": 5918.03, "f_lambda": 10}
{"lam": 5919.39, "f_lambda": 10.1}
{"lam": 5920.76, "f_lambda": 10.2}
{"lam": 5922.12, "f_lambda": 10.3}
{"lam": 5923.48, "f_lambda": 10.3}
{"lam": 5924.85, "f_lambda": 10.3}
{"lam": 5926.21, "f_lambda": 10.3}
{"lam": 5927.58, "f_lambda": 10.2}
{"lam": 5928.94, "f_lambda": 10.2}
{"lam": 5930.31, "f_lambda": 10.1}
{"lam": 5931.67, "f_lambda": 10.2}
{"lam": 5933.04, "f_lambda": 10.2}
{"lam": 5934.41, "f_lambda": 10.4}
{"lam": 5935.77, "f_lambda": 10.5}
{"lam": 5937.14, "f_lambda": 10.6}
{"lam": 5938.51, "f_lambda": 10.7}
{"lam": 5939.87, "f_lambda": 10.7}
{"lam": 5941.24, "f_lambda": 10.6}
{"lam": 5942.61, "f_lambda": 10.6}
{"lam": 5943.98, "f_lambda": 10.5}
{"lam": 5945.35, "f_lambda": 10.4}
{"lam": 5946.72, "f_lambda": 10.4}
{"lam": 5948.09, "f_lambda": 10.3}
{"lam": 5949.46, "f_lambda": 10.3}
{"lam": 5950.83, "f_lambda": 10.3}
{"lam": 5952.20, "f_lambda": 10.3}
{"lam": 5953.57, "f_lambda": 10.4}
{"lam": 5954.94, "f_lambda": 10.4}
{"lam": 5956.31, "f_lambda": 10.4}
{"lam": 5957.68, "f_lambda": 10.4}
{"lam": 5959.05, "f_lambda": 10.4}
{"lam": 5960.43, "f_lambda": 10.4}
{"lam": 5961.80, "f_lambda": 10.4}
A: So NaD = 2.9 Angstrom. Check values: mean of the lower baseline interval 10.5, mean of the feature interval 9.51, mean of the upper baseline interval 10.4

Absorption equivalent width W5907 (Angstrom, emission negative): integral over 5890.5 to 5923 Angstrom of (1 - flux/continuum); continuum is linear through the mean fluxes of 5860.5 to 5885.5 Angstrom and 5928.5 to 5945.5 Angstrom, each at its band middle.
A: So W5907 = 2.4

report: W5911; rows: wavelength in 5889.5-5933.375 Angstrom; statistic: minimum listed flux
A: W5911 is 8.19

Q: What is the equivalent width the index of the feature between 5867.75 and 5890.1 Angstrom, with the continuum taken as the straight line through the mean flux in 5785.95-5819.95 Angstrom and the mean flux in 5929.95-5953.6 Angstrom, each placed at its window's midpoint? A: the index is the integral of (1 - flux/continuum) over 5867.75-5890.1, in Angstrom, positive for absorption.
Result 0.7 Angstrom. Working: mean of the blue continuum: 10.6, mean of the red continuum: 10.4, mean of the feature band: 10.2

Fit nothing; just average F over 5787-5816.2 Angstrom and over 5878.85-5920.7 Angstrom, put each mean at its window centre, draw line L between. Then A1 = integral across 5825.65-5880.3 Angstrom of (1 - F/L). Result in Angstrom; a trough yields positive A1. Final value -2.90 Angstrom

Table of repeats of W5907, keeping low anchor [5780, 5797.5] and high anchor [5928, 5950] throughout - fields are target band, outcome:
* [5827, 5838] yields -0.7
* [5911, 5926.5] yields 0.3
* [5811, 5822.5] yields -0.3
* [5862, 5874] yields -0.2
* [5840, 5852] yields -0.4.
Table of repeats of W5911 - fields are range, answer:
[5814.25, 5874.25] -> 10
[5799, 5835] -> 10.4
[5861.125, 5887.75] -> 9.09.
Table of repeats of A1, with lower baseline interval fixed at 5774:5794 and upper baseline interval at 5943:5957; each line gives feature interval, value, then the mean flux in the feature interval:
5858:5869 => 0.1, 10.2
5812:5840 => -1.4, 10.8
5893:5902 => 1.2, 9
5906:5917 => 0.2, 10.2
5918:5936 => 0.2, 10.2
